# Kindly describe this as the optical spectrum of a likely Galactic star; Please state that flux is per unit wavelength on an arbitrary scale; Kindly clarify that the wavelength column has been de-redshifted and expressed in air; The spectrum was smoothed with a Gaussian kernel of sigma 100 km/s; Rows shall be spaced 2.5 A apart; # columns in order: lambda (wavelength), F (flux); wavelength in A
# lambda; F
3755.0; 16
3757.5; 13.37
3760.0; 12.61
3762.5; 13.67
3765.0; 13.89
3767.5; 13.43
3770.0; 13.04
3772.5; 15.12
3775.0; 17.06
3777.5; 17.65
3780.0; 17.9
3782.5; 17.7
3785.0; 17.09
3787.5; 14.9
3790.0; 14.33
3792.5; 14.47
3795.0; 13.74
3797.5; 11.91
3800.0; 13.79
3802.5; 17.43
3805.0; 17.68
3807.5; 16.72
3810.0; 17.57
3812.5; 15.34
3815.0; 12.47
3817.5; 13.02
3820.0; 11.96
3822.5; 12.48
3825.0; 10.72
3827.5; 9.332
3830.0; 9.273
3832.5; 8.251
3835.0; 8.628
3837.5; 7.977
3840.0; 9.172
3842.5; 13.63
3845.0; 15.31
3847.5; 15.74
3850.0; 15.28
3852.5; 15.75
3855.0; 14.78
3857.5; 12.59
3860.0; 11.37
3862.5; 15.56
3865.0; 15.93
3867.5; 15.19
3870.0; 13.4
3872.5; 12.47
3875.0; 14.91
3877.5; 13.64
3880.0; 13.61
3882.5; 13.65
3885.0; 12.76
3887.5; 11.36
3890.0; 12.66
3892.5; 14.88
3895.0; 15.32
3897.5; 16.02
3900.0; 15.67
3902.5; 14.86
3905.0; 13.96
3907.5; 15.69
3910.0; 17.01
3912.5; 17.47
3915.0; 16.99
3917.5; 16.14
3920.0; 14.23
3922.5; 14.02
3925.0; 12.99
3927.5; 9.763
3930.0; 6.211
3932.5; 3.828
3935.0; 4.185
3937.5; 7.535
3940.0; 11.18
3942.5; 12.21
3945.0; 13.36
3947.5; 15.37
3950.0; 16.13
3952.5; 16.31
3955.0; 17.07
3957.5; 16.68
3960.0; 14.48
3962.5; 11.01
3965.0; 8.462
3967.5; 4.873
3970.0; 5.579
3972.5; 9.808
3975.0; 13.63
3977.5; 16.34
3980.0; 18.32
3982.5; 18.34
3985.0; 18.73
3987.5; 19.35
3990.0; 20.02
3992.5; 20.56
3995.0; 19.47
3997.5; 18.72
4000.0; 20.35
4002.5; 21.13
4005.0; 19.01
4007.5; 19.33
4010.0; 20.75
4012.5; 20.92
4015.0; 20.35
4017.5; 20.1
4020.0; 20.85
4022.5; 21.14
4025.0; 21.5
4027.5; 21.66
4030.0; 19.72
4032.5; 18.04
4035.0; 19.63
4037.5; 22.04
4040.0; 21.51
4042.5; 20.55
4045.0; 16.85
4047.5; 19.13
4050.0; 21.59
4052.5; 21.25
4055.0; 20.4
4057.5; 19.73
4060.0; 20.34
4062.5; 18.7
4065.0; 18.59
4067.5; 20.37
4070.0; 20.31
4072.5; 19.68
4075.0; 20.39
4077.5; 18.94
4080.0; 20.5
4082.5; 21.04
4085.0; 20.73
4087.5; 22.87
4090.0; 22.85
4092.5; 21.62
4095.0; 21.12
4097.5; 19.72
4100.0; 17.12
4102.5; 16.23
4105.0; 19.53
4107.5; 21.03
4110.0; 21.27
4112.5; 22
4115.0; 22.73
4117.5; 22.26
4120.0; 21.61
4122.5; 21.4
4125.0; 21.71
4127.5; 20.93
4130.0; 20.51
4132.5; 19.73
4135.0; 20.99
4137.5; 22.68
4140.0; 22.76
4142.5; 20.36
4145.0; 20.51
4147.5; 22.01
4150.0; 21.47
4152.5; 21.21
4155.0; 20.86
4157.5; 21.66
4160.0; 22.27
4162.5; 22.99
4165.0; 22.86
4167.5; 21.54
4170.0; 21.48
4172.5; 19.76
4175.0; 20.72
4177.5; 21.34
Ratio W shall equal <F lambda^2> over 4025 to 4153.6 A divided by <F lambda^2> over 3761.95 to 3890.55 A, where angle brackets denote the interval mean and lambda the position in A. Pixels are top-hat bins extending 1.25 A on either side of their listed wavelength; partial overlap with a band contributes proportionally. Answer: 1.71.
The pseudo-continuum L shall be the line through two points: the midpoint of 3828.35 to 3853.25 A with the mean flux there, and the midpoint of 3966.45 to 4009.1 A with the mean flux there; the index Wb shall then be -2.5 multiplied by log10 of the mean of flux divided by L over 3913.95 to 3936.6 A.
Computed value 0.32 mag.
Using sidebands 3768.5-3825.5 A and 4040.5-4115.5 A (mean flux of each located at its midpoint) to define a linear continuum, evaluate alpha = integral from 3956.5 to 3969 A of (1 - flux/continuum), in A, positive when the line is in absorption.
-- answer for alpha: 5.0 A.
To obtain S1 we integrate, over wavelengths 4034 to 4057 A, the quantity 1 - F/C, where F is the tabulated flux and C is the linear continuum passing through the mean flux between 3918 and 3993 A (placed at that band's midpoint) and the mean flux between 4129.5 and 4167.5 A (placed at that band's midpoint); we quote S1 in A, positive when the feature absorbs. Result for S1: -4.5 A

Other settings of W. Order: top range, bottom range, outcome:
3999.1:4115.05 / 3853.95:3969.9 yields 1.66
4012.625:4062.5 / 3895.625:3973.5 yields 1.70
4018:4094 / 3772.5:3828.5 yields 1.57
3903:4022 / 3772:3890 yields 1.18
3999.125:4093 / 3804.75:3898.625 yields 1.69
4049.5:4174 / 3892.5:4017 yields 1.51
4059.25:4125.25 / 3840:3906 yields 1.62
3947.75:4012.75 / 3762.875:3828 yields 1.22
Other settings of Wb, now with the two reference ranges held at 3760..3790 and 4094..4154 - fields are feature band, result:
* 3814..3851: 0.378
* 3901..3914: 0.109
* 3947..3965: 0.225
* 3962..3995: 0.273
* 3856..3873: 0.210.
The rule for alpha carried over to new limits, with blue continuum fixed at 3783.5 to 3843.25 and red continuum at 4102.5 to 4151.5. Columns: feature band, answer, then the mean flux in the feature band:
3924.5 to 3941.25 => 8.7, 7.73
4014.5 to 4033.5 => -2.0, 20.5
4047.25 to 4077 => -0.8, 20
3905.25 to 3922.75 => -0.3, 15.9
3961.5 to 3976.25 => 7.1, 8.86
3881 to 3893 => 1.6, 13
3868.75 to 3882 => 0.9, 13.6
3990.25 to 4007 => -1.9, 19.9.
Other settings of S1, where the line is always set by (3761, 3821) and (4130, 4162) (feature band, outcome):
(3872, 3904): 5.3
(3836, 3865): 4.9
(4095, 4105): 1.1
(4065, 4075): 0.0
